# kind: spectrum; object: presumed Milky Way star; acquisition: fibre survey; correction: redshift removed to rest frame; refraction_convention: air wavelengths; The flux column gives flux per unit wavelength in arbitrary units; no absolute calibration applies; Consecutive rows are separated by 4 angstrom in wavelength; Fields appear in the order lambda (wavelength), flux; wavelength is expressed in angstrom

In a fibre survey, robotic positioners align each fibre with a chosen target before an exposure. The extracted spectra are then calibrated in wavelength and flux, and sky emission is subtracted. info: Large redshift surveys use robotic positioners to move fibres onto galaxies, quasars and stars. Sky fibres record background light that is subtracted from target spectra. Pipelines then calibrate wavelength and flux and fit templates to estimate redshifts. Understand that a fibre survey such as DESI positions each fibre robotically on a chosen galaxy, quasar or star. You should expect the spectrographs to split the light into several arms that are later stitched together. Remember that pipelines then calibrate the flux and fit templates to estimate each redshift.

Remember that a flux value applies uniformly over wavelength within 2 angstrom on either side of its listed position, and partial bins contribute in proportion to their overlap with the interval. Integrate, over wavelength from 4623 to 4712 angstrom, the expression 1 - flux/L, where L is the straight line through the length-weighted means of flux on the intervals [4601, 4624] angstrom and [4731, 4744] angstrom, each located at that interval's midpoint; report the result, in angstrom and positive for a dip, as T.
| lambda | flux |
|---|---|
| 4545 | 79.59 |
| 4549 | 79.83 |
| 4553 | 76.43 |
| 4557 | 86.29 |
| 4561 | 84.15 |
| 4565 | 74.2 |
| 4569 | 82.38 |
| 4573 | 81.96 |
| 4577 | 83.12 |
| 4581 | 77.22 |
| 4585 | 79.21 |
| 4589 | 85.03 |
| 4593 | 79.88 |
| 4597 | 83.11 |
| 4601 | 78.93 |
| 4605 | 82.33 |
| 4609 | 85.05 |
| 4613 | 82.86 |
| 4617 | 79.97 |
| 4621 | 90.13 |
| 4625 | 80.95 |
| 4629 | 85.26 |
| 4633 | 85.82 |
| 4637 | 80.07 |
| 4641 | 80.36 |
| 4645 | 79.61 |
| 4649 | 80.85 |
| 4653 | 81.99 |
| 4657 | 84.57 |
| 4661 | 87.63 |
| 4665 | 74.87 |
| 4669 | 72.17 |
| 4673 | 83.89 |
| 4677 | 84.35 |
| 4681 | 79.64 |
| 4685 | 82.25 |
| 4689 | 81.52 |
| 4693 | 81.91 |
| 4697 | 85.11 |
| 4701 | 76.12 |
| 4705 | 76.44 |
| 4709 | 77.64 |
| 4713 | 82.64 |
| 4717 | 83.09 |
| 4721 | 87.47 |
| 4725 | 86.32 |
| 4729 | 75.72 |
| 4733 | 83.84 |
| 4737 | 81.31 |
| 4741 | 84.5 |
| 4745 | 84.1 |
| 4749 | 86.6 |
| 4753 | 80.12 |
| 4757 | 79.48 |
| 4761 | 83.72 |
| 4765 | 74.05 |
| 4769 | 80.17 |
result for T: 2.5 angstrom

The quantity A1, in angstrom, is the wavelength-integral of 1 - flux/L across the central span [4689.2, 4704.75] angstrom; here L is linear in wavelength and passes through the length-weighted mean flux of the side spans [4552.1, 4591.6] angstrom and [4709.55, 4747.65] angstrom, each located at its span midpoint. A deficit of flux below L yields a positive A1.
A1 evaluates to 0.39 angstrom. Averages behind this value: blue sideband 81.1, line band 80.6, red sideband 83.1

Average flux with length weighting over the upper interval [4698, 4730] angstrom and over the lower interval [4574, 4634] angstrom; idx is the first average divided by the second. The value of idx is 1.0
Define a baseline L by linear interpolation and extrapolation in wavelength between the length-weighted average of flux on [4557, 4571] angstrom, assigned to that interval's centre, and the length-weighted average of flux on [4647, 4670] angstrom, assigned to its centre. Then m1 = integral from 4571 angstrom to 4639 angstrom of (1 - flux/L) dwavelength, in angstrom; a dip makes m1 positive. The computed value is -1.2 angstrom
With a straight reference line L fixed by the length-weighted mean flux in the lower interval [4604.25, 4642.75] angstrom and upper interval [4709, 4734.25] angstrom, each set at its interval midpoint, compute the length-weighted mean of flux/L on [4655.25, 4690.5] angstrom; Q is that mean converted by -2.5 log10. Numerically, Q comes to 0.02 mag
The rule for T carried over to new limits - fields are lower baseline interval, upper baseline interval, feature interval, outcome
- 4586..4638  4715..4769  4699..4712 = 0.8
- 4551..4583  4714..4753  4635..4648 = 0.3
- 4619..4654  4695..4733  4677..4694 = 0.0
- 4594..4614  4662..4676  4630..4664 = -1.2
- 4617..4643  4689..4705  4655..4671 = 0.4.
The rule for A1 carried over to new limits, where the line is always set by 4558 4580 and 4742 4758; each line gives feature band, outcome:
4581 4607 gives 0.1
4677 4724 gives 0.5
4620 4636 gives -0.6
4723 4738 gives 0.2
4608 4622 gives -0.4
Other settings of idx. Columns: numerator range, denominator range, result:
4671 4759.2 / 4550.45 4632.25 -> 1.00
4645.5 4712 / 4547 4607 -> 1.00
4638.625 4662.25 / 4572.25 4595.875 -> 1.01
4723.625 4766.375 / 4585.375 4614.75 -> 0.99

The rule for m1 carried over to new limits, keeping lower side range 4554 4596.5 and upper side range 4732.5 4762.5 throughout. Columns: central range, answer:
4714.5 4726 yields -0.4 angstrom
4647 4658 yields 0.0 angstrom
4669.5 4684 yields 0.1 angstrom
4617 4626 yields -0.3 angstrom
